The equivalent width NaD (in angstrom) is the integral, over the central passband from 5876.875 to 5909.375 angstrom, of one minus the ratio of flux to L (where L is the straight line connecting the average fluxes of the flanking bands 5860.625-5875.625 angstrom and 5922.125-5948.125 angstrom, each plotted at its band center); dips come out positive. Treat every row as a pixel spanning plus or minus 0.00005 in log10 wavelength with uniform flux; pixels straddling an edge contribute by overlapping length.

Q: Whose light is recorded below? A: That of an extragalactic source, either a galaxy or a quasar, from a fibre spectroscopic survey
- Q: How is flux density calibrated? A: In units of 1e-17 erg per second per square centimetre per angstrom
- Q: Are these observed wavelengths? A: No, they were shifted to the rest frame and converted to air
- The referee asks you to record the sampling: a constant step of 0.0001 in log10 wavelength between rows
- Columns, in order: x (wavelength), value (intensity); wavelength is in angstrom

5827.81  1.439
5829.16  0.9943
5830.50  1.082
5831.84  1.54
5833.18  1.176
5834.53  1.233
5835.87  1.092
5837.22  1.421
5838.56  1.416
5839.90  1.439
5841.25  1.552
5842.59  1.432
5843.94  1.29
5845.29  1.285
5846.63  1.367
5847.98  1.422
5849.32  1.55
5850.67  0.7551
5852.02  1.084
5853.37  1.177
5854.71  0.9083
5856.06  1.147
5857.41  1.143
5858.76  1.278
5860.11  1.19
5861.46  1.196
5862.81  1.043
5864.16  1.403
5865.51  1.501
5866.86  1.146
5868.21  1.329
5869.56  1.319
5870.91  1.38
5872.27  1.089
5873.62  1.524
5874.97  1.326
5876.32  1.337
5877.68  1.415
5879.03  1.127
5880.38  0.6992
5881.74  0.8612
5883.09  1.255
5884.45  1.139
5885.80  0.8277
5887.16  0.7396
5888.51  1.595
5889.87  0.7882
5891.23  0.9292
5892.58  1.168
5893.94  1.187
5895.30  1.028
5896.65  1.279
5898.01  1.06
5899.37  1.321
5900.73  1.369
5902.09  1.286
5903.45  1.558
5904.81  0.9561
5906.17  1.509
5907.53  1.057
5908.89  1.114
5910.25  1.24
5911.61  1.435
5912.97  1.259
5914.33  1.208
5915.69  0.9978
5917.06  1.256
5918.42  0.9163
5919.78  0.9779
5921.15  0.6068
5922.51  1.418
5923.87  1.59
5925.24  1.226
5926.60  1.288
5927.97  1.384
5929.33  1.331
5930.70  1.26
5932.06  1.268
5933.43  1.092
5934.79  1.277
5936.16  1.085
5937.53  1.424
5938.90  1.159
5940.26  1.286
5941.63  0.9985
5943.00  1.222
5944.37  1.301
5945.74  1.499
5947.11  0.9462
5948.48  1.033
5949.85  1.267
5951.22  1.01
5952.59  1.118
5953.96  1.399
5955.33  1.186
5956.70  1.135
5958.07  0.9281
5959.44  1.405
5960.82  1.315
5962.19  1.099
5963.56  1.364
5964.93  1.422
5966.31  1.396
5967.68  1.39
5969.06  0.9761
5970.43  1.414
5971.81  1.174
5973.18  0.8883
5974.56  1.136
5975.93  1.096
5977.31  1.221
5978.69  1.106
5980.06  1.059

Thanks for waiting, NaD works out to 3.7 angstrom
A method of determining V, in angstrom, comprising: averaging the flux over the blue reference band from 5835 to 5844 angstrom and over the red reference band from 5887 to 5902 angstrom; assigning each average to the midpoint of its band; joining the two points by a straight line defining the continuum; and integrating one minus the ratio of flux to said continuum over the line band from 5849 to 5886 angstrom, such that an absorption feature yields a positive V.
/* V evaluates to 2.3 angstrom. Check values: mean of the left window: 1.38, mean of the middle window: 1.18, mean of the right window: 1.15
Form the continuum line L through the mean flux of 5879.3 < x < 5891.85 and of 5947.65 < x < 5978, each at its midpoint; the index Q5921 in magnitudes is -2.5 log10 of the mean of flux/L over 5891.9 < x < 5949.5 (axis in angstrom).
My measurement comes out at -0.12 mag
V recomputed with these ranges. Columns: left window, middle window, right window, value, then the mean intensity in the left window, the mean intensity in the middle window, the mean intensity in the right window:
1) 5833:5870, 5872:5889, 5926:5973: 1.4 angstrom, 1.26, 1.15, 1.23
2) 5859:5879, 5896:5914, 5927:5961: -0.1 angstrom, 1.29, 1.26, 1.21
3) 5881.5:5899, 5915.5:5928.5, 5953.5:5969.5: -0.2 angstrom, 1.08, 1.17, 1.25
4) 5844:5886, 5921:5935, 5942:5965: -0.8 angstrom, 1.21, 1.27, 1.21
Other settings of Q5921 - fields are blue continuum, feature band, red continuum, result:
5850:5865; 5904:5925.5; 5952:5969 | 0.020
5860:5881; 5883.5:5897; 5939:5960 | 0.160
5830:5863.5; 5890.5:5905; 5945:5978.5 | 0.023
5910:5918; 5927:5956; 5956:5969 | 0.022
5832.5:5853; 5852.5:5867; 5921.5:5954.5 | 0.082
